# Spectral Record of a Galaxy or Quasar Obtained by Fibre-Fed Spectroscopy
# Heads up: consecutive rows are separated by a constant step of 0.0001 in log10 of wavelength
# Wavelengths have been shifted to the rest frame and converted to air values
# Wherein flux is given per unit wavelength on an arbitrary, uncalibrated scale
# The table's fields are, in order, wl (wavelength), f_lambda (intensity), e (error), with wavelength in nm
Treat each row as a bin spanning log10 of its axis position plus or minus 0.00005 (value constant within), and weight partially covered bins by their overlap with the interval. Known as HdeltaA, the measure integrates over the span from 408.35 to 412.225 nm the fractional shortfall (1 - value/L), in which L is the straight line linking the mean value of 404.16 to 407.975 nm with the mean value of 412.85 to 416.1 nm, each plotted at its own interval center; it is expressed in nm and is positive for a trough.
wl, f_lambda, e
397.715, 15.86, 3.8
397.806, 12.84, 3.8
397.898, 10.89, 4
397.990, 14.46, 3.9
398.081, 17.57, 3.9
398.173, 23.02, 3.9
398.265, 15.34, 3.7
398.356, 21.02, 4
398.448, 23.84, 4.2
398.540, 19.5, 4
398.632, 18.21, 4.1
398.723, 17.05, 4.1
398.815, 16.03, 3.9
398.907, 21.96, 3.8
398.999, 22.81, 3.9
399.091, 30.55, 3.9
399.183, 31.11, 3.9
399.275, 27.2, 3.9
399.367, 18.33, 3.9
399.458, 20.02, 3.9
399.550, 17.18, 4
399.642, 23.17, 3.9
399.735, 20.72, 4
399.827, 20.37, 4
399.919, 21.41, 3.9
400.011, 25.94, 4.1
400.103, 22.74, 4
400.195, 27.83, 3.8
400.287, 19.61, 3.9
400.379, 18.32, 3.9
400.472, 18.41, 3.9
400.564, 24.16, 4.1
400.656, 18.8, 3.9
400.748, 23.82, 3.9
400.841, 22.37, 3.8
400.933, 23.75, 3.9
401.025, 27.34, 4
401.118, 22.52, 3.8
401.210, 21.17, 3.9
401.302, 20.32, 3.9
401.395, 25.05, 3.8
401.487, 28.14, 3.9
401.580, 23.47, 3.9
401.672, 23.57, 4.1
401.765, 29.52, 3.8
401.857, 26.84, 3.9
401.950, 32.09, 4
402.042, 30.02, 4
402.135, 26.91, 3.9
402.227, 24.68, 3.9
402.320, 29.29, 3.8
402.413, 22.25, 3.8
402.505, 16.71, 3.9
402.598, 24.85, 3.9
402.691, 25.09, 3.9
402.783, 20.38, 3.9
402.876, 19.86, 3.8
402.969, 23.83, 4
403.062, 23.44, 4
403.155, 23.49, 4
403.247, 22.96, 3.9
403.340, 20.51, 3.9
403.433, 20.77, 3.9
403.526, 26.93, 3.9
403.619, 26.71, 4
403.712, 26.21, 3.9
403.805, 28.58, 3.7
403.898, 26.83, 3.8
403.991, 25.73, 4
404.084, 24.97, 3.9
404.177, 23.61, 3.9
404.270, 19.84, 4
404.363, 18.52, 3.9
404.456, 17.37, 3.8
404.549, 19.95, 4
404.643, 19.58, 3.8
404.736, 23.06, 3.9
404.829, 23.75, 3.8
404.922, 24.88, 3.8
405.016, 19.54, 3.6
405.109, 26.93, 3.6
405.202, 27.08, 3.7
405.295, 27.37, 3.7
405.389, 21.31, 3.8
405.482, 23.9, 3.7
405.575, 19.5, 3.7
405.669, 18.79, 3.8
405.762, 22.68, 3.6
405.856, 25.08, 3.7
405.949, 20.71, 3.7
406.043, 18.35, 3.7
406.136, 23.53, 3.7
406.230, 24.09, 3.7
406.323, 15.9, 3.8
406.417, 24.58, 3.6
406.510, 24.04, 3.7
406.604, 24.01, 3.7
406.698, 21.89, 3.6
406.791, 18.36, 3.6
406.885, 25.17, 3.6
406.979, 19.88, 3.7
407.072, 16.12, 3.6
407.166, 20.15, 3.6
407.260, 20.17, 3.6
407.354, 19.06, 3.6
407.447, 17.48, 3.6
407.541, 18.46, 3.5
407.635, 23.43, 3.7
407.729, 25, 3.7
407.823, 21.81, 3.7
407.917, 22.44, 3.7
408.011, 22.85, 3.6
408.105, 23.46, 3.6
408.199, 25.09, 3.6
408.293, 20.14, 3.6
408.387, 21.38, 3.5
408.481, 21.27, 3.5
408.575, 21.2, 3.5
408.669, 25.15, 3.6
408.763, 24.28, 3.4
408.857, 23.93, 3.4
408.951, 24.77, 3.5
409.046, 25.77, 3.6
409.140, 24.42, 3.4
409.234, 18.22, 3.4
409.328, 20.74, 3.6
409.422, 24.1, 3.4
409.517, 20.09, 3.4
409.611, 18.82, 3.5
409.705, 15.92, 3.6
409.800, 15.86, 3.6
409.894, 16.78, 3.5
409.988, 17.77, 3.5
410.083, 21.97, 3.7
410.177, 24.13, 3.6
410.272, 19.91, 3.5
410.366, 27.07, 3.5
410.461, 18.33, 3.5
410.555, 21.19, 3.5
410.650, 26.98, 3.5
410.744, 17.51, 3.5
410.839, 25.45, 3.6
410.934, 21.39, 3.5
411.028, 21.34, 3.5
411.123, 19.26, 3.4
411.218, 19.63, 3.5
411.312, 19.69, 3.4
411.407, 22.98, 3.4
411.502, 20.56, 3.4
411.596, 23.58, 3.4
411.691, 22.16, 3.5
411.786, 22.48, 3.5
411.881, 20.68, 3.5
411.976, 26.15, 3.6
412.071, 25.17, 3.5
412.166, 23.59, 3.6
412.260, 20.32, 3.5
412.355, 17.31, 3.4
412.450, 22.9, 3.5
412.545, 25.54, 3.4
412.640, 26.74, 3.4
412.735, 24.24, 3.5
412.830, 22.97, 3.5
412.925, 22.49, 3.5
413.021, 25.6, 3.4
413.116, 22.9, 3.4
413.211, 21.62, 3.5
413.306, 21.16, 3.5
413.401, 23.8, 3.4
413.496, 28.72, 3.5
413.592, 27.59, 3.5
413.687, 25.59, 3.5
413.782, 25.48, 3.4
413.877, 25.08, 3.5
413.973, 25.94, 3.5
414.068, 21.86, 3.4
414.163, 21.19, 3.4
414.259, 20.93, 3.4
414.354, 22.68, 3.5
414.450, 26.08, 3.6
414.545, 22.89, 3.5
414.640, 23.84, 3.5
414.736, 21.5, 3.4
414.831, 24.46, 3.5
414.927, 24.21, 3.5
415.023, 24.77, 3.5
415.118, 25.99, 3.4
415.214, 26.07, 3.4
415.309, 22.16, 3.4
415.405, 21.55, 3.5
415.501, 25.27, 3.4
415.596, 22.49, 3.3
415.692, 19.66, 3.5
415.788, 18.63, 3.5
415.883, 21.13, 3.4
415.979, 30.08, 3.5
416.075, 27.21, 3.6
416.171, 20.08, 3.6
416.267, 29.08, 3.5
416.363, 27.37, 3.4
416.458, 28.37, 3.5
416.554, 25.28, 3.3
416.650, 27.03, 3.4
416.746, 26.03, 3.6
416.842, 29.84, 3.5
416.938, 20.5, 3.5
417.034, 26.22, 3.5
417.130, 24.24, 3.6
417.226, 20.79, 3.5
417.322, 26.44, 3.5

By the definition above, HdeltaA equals 0.166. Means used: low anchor 21.6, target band 21.7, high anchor 23.8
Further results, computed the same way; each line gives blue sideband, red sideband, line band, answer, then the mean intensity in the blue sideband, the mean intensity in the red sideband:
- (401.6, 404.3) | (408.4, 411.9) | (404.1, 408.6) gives 0.28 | 24.7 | 21.5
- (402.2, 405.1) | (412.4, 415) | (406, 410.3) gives 0.39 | 23.1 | 24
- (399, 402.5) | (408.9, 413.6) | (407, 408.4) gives 0.10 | 23.9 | 22.1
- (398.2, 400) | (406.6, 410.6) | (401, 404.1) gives -0.48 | 21.5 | 21.3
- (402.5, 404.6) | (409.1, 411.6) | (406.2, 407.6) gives 0.09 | 23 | 20.8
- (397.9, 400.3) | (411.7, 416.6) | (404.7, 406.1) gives -0.03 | 21.3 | 23.9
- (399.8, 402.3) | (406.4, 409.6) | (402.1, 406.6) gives 0.02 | 24.1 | 22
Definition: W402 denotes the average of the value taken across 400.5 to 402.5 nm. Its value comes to 24.8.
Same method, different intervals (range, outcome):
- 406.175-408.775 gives 21.6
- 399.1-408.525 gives 22.9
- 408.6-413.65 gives 22.3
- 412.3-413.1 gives 23.4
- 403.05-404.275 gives 24.5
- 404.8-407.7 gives 21.8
